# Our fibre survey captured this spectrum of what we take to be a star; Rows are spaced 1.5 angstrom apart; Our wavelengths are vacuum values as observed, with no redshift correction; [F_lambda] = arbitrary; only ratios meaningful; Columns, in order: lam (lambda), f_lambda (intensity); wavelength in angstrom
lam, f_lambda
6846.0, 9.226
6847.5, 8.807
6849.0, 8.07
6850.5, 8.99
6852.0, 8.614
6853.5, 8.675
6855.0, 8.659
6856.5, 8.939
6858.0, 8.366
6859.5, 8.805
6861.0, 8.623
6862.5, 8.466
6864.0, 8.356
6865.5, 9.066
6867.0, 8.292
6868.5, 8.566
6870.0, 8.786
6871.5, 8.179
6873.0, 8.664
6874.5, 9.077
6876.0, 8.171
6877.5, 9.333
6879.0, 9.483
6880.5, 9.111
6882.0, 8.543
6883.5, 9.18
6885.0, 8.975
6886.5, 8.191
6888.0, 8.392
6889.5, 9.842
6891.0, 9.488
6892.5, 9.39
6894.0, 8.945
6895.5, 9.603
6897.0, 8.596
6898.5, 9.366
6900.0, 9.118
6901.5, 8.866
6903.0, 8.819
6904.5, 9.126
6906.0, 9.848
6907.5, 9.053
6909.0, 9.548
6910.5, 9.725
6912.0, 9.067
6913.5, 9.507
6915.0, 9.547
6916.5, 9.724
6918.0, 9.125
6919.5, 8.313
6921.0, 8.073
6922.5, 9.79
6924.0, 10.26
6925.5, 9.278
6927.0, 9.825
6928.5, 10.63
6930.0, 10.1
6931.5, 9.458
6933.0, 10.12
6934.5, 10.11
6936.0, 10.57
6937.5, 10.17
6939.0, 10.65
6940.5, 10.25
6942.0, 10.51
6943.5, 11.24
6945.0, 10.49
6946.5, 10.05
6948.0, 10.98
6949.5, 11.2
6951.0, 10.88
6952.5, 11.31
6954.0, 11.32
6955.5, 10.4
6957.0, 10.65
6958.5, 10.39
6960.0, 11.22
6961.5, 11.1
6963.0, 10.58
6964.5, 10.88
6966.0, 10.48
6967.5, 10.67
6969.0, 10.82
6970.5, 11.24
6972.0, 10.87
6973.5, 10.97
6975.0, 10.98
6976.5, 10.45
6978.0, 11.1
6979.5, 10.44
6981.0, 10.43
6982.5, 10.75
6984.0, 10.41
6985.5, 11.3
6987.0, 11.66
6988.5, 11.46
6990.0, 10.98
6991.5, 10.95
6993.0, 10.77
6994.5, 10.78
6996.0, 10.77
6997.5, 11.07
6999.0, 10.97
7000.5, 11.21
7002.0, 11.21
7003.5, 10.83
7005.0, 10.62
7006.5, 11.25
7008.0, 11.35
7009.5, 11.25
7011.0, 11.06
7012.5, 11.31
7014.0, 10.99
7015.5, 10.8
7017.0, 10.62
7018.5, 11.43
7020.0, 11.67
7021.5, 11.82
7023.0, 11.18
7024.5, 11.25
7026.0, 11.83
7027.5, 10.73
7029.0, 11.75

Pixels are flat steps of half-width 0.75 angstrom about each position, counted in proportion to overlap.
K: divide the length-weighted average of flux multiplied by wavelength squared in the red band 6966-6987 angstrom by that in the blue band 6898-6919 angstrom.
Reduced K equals 1.2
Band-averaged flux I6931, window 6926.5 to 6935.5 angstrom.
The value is 10.1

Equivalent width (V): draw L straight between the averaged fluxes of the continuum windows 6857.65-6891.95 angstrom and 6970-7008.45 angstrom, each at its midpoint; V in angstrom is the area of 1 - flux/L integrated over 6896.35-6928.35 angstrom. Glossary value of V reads 0.7 angstrom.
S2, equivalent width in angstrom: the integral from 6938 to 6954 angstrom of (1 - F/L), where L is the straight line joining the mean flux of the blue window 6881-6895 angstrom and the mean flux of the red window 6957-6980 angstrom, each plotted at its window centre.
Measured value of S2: -0.7 angstrom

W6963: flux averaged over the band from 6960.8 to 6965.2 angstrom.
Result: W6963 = 10.9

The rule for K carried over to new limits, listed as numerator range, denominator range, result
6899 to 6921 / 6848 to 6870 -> 1.08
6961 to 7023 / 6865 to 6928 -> 1.24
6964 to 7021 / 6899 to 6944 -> 1.16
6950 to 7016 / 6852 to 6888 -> 1.30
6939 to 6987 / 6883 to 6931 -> 1.18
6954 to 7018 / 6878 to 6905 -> 1.24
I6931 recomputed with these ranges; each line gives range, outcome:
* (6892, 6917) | 9.28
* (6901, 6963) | 10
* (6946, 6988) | 10.8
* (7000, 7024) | 11.2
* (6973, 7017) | 11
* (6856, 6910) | 8.93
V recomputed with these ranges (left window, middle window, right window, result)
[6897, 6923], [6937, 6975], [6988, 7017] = -2.6 angstrom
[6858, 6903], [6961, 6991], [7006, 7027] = -0.9 angstrom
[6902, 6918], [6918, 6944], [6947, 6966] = 0.4 angstrom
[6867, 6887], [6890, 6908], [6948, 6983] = 0.2 angstrom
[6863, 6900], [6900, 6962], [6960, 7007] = -0.8 angstrom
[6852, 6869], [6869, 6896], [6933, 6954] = 0.6 angstrom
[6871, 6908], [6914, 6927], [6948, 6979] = 0.7 angstrom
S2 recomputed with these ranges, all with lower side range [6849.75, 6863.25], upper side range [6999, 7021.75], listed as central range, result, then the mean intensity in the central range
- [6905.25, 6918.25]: 0.1 angstrom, 9.47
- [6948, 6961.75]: -0.9 angstrom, 10.9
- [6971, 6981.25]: -0.2 angstrom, 10.8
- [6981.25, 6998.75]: -0.3 angstrom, 11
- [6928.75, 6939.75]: -0.3 angstrom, 10.2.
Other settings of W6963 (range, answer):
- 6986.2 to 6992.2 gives 11.3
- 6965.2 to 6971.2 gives 10.8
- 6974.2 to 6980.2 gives 10.7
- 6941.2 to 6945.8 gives 10.7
